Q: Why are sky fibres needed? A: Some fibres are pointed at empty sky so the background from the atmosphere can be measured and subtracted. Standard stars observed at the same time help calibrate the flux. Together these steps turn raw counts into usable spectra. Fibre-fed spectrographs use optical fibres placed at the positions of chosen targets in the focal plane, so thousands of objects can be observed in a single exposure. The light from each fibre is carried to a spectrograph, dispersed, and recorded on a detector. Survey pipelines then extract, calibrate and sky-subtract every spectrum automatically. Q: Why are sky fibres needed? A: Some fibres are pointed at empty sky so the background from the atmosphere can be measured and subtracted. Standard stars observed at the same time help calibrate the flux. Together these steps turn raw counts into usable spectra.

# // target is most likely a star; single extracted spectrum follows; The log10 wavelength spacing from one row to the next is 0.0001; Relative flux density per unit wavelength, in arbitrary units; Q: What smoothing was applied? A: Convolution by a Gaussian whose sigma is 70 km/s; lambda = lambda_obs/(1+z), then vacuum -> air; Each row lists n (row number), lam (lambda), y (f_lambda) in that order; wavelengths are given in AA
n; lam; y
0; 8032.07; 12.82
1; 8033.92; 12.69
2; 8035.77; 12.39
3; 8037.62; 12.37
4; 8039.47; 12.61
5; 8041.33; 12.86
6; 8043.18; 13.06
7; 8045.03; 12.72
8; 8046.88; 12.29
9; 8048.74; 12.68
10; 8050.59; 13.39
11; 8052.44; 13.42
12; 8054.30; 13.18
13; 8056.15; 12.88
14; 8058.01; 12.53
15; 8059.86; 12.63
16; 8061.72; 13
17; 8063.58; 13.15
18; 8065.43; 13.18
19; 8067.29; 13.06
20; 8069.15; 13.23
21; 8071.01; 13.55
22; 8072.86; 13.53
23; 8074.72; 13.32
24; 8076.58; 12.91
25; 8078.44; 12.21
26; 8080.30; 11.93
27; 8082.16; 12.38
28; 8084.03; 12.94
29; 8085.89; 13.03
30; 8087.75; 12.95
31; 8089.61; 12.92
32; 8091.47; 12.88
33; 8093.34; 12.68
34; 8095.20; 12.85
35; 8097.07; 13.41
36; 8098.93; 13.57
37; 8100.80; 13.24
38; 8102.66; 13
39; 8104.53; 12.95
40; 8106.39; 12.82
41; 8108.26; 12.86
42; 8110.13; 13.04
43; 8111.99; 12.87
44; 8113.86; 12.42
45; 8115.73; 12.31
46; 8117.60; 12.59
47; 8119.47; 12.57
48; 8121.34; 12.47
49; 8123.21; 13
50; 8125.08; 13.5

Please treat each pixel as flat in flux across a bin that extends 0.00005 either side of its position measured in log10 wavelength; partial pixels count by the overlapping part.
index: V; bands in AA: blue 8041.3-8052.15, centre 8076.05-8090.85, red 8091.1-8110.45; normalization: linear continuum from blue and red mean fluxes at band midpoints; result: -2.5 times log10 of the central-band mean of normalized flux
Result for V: 0.03 mag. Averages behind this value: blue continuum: 12.9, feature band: 12.7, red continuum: 13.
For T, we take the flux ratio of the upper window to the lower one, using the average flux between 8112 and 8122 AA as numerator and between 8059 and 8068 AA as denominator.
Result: 0.96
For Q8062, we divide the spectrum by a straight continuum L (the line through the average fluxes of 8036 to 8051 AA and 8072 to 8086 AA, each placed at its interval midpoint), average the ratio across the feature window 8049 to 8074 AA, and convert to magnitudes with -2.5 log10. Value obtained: -0.03 mag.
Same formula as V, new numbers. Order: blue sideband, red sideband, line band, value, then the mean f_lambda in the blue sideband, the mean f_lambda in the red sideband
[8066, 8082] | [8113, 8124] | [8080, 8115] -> -0.013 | 12.9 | 12.6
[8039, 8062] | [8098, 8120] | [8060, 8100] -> -0.010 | 12.9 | 12.9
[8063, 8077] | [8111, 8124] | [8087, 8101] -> -0.010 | 13.3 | 12.6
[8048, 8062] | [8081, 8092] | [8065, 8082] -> -0.006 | 13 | 12.8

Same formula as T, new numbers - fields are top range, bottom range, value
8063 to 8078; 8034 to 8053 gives 1.04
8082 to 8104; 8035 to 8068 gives 1.01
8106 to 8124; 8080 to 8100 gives 0.98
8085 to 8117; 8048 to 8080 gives 0.99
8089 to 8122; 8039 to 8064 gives 1.00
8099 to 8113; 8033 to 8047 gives 1.03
